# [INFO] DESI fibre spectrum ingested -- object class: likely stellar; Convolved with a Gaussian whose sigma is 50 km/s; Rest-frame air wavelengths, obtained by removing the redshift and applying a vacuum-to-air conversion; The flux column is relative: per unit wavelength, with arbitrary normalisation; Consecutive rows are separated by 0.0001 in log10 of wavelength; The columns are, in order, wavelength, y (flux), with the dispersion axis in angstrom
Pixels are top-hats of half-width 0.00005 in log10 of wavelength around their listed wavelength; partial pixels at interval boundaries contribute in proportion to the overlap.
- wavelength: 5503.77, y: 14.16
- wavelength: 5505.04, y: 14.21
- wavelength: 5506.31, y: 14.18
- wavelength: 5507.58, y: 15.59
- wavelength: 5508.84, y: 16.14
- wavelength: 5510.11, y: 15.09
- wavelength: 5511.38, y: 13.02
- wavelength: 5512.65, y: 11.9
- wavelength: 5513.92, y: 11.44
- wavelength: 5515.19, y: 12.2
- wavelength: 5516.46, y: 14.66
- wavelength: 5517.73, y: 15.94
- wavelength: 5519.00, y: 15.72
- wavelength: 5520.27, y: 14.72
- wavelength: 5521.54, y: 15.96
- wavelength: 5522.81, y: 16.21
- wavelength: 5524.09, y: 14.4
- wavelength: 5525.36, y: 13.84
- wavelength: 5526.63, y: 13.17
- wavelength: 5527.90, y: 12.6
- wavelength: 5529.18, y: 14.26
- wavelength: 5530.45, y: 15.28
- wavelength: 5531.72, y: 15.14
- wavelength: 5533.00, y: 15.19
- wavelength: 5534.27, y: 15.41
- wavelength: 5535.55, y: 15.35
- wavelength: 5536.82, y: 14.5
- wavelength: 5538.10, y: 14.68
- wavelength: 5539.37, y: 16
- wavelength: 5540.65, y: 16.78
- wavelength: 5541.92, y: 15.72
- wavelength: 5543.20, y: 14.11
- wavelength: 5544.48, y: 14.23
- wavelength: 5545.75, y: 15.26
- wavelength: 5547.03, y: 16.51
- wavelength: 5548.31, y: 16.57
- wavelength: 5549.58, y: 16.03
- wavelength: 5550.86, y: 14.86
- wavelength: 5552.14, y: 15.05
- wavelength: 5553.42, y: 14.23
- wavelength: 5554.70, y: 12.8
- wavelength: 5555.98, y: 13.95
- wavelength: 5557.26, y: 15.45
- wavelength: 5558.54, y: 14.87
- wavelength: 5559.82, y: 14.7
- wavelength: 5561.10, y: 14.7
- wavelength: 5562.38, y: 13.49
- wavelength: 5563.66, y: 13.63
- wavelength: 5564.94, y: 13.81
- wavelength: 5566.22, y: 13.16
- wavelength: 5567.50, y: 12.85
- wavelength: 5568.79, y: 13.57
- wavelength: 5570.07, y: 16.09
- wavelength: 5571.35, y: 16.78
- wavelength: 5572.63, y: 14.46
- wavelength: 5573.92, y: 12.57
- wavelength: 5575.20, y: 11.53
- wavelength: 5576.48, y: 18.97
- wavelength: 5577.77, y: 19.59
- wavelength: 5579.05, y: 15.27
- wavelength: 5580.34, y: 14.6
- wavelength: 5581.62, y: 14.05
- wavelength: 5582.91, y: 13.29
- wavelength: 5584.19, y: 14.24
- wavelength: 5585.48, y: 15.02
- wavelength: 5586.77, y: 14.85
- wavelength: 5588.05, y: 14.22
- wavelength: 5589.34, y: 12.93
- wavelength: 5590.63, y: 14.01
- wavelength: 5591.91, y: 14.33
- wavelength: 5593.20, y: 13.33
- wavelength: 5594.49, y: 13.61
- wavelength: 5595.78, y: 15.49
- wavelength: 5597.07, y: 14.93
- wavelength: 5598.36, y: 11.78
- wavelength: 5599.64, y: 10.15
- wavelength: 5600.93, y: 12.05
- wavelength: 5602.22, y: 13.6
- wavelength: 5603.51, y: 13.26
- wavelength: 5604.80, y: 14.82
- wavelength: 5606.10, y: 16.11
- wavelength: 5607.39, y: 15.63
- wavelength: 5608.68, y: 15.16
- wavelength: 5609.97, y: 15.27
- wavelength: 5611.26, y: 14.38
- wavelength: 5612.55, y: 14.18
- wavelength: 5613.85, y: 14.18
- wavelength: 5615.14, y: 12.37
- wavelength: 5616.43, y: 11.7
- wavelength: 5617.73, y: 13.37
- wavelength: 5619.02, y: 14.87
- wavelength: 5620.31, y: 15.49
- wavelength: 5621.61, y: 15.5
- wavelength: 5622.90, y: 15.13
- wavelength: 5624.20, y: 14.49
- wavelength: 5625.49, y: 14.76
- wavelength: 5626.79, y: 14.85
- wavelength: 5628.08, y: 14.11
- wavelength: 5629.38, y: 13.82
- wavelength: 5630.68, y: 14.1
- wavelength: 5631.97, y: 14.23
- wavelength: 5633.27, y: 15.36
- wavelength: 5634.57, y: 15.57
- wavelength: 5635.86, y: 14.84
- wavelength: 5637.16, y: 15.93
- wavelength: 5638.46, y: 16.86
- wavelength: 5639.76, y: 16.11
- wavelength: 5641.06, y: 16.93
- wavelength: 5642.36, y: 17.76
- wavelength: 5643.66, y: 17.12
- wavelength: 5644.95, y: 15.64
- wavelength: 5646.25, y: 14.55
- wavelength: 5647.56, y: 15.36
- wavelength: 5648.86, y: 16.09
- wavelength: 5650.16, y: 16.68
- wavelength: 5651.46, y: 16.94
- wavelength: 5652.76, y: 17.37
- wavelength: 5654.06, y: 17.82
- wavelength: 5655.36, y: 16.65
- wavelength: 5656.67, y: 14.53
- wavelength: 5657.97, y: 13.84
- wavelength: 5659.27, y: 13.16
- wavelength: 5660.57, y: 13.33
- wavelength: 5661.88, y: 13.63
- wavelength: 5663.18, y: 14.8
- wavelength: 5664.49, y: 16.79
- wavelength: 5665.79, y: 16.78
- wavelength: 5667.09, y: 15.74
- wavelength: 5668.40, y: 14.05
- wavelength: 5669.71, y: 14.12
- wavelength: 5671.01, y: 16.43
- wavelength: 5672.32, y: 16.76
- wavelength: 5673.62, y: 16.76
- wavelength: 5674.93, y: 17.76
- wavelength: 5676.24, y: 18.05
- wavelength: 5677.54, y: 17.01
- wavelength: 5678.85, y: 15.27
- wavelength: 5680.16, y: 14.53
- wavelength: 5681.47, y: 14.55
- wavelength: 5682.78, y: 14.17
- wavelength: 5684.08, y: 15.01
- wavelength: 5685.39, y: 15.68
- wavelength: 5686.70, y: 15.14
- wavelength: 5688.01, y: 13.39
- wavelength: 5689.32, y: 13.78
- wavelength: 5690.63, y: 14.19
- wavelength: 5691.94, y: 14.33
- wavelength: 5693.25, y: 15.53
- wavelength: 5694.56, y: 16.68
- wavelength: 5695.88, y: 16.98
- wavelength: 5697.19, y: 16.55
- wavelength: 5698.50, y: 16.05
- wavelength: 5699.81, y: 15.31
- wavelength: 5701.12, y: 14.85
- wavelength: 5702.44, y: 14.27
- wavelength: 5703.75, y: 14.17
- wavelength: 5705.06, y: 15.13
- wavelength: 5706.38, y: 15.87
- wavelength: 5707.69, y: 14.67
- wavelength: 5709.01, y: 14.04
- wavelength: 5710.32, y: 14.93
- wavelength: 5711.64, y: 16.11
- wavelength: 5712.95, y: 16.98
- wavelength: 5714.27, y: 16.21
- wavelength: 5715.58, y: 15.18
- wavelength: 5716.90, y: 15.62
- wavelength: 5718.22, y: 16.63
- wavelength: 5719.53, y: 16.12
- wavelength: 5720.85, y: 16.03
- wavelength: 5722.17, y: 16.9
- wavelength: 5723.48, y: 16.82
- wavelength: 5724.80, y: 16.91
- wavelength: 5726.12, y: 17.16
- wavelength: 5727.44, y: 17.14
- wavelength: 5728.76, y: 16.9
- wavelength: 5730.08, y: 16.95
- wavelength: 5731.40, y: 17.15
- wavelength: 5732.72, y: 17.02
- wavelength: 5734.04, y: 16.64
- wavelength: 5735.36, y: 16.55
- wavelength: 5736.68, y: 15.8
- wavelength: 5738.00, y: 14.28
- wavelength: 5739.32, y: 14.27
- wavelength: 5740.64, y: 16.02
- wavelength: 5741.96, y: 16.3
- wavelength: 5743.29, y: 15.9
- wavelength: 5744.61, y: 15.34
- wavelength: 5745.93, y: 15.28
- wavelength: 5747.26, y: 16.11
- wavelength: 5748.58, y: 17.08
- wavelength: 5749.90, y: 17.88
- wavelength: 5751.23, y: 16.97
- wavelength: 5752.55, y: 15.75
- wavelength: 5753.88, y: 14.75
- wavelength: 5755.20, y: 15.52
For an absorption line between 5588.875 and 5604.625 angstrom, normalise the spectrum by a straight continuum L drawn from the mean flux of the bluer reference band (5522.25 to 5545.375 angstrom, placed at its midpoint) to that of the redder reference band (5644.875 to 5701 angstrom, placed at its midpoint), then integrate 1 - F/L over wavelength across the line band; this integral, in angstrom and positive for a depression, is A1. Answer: 1.9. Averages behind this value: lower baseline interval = 14.8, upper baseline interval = 15.5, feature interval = 13.3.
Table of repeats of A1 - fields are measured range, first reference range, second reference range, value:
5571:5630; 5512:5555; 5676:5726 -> 2.88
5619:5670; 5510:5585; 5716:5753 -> 0.38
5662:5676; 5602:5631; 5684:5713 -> -1.01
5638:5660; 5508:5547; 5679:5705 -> -1.68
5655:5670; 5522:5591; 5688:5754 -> 0.67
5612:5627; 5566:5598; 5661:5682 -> 0.84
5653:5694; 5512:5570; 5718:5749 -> 1.18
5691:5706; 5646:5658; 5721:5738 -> 0.96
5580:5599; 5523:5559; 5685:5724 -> 1.28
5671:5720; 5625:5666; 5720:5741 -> 1.54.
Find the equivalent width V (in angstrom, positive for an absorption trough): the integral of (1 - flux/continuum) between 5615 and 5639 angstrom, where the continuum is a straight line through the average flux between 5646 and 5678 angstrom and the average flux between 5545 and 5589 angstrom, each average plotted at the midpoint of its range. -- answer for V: 1.2 angstrom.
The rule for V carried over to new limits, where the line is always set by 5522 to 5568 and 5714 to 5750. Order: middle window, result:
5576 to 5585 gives -0.39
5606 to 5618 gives 0.85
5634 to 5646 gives -0.59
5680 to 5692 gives 1.06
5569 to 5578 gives -0.30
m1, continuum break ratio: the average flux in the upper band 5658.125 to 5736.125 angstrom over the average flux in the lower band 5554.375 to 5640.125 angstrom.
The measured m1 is 1.09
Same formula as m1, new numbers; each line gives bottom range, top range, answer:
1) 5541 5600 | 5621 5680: 1.08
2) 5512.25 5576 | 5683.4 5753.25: 1.09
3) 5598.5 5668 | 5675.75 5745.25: 1.05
